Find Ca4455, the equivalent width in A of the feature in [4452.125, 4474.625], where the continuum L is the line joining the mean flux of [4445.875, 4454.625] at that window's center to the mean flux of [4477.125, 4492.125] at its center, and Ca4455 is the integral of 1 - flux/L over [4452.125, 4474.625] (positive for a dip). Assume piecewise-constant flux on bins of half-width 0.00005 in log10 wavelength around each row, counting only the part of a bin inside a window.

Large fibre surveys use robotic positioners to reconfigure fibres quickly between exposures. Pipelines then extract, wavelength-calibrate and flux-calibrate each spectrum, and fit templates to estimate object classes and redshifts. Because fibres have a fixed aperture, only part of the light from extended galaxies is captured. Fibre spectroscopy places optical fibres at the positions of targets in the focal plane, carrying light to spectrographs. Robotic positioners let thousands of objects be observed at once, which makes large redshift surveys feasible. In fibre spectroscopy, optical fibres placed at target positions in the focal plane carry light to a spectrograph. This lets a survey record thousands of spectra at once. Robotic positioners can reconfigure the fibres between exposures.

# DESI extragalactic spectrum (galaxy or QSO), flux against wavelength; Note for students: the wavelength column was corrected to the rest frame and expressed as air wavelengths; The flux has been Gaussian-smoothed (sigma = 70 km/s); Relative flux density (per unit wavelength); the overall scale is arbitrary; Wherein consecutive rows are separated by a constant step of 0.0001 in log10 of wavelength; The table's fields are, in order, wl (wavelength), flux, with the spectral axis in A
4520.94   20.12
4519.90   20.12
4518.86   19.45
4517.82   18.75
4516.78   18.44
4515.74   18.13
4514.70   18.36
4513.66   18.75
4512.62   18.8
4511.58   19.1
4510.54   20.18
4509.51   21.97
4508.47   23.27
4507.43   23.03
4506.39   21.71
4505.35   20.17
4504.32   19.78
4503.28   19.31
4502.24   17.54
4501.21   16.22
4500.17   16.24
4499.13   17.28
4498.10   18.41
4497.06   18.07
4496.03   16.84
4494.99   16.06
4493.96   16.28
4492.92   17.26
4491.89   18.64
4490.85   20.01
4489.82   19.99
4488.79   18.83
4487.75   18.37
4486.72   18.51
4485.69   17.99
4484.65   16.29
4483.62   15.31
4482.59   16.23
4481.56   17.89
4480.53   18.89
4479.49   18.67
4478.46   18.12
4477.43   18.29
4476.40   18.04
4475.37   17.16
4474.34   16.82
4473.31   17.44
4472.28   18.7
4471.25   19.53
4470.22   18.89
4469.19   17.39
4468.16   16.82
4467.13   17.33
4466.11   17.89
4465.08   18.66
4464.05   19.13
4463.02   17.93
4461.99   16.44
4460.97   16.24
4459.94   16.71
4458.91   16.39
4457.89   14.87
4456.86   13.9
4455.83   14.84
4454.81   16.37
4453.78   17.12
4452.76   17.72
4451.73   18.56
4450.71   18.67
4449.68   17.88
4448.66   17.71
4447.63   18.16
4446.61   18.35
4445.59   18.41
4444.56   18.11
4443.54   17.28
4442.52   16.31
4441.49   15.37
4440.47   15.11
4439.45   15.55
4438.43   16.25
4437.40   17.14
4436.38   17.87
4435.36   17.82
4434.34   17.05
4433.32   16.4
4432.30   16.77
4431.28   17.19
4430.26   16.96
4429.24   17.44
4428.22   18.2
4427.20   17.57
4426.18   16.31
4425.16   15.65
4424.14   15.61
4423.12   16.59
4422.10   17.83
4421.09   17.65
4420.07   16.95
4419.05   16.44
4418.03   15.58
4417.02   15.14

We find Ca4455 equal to 1.1 A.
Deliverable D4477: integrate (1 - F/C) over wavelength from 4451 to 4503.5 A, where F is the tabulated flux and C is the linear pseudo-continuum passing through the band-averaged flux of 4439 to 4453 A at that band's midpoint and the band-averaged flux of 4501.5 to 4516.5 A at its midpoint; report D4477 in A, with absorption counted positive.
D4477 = 3.2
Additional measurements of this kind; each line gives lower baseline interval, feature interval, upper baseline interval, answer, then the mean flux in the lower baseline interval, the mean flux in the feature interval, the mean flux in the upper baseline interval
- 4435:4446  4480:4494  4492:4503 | -0.7 A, 16.8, 17.9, 17.1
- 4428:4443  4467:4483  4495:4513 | 0.2 A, 16.7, 17.9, 19.2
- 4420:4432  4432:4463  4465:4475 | 1.0 A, 17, 16.9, 17.9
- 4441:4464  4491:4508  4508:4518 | 0.6 A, 17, 18.3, 19.6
